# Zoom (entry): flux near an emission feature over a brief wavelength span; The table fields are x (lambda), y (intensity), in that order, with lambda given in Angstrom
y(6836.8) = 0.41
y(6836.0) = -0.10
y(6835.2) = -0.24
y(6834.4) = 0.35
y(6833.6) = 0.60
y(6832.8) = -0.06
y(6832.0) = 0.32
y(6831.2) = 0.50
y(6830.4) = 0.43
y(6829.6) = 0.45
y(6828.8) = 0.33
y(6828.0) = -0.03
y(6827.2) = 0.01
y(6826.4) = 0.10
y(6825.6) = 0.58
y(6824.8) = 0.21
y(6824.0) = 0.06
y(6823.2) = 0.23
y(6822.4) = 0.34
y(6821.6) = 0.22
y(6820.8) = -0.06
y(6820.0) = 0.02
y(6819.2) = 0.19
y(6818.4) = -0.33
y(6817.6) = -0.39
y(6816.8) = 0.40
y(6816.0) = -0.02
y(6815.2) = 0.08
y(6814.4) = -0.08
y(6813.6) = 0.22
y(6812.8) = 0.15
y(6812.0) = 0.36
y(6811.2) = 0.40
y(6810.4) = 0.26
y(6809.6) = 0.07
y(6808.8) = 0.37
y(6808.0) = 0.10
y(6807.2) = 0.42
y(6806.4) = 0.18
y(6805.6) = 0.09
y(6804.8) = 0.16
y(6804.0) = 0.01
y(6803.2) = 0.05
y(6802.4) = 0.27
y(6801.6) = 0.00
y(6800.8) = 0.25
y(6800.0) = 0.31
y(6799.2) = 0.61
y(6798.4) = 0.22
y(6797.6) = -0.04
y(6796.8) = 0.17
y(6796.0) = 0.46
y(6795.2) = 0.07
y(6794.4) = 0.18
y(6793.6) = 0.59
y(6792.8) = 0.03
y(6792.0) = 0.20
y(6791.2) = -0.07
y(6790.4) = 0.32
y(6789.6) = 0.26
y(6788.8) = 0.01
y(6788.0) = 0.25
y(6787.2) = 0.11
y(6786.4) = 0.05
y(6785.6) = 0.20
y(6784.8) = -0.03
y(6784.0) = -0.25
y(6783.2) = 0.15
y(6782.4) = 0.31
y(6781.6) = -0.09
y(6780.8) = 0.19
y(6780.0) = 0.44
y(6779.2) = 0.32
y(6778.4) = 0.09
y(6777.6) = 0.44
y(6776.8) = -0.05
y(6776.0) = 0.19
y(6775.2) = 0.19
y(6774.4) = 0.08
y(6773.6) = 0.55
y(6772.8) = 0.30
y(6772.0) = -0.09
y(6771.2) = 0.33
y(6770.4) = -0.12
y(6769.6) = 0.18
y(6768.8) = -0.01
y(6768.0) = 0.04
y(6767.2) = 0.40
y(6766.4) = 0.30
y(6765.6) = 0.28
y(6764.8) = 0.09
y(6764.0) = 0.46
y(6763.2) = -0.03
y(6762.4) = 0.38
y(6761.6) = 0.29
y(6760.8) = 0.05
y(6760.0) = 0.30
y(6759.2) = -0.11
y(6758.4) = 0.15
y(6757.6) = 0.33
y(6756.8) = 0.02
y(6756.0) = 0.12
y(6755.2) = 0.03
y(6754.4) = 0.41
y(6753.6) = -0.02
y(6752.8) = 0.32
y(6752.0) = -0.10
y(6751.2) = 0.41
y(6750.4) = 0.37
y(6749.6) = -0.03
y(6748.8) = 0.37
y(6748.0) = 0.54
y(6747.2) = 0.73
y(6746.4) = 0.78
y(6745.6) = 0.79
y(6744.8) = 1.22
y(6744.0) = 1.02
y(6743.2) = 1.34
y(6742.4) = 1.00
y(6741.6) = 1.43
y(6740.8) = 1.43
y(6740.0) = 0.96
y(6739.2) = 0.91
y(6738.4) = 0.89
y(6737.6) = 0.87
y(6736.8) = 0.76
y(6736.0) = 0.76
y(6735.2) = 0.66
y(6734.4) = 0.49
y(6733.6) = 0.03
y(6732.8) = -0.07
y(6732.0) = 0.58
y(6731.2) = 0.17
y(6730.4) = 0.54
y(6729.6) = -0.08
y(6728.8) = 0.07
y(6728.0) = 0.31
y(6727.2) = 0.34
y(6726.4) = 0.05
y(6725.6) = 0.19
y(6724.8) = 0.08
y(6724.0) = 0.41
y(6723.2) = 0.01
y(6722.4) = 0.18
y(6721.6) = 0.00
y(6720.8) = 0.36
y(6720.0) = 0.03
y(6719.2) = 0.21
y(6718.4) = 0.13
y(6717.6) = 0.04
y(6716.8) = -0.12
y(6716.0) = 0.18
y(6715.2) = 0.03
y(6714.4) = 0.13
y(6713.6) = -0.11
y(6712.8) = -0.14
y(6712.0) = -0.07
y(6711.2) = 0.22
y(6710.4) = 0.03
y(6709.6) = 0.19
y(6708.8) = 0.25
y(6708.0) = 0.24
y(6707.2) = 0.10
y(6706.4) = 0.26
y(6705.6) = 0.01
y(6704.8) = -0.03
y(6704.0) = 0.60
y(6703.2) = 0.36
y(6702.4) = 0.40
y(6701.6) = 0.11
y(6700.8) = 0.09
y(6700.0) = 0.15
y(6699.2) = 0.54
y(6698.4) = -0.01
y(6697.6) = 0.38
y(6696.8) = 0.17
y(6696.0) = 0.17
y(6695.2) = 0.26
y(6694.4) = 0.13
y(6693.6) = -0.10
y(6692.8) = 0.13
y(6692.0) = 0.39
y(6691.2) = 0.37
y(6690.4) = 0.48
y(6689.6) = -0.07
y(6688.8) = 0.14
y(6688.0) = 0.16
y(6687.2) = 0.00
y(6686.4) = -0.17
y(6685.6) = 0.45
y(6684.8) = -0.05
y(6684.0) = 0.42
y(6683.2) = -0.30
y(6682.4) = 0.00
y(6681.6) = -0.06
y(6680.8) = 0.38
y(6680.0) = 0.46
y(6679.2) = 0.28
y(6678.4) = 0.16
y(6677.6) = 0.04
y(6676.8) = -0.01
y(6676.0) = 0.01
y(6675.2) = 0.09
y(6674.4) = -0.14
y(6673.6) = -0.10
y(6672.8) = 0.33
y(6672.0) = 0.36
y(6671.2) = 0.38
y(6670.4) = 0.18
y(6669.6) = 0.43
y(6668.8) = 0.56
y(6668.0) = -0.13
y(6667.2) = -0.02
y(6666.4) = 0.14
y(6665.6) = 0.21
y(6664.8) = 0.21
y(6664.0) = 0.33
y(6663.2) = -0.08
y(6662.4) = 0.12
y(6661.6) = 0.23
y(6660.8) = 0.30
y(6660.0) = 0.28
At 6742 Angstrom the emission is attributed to [O II]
